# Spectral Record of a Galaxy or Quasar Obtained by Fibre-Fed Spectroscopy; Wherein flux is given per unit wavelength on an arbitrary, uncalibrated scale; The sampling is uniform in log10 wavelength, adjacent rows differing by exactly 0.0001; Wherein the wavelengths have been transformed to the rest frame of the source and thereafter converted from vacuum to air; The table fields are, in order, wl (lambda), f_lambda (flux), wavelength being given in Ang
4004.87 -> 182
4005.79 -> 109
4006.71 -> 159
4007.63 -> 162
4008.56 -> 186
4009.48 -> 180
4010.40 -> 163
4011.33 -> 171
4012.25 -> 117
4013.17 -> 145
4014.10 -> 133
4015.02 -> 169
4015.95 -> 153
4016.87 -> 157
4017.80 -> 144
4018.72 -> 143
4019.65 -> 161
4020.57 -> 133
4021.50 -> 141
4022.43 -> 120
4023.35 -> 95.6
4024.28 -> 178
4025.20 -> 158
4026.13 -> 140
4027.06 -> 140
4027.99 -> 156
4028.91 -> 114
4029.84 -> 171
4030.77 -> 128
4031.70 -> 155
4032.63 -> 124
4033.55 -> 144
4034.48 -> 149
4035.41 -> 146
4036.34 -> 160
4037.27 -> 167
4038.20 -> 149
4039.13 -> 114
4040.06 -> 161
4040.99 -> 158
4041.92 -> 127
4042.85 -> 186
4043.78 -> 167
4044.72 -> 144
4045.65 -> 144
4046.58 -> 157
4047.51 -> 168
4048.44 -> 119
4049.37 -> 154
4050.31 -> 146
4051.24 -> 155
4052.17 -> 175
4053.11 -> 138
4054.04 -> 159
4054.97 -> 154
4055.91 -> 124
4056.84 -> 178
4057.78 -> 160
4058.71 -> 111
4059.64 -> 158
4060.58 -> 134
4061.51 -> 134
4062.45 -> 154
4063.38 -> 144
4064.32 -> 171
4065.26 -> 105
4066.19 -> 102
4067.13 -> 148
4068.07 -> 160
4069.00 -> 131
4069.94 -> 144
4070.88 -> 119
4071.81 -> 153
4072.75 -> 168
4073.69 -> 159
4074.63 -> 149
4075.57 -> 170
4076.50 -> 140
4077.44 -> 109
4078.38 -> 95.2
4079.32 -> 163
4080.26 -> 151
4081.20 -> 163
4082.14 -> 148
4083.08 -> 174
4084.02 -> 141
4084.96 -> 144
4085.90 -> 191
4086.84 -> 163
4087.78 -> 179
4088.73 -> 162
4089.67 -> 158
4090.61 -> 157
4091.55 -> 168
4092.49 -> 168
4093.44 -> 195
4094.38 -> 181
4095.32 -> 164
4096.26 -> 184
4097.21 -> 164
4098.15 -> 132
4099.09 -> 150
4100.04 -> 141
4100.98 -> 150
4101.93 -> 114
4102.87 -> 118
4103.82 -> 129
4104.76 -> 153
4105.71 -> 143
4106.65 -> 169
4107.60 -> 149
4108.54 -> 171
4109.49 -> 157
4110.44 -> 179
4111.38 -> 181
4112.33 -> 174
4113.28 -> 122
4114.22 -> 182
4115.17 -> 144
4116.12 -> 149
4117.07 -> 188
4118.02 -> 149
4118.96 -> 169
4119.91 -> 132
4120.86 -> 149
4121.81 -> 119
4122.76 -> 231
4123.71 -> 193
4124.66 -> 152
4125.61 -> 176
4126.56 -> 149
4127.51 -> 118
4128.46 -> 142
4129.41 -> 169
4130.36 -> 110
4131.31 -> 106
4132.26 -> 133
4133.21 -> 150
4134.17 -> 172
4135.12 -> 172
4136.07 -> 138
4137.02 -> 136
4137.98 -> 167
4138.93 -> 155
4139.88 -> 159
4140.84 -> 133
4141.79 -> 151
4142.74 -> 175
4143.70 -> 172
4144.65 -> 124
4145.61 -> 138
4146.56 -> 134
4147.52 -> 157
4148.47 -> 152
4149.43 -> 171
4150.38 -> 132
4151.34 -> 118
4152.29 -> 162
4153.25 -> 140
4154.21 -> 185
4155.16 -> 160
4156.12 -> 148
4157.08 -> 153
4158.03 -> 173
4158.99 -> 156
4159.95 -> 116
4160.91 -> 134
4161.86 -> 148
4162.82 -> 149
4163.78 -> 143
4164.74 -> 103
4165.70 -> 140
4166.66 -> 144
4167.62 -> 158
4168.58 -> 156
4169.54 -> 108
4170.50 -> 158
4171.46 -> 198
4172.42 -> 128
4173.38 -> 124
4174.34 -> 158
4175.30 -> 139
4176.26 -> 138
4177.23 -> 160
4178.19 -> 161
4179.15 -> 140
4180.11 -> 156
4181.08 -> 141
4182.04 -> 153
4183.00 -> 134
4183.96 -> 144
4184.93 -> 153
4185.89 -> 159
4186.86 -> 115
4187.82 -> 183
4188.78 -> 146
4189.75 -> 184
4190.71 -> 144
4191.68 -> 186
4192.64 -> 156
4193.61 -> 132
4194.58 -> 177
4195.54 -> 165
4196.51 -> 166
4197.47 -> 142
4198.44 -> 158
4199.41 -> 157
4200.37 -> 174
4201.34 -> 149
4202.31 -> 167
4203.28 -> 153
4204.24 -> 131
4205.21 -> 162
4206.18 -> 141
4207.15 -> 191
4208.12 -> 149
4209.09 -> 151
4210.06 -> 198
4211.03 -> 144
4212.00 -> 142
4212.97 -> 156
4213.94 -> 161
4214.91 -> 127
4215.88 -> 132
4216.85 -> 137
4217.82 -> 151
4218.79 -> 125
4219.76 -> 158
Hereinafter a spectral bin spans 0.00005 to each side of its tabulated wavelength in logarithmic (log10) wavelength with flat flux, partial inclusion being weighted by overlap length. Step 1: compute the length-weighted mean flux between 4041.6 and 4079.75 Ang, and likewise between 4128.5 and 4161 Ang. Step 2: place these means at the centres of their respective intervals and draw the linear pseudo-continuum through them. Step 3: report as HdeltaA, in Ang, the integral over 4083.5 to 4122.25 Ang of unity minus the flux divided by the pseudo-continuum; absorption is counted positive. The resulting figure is -2.6 Ang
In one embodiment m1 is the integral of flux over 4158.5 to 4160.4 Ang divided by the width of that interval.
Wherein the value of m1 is 136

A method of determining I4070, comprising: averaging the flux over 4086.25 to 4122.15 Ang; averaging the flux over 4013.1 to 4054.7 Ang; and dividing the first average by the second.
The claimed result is 1.1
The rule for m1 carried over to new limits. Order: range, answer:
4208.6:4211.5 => 164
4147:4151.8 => 146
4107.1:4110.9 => 164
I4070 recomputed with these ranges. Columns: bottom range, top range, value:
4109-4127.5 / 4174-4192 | 0.94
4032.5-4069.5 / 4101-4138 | 1.04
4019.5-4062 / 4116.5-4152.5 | 1.03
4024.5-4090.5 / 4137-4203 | 1.02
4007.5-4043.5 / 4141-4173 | 0.99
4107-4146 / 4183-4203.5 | 1.02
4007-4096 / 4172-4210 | 1.02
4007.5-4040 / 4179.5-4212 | 1.06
